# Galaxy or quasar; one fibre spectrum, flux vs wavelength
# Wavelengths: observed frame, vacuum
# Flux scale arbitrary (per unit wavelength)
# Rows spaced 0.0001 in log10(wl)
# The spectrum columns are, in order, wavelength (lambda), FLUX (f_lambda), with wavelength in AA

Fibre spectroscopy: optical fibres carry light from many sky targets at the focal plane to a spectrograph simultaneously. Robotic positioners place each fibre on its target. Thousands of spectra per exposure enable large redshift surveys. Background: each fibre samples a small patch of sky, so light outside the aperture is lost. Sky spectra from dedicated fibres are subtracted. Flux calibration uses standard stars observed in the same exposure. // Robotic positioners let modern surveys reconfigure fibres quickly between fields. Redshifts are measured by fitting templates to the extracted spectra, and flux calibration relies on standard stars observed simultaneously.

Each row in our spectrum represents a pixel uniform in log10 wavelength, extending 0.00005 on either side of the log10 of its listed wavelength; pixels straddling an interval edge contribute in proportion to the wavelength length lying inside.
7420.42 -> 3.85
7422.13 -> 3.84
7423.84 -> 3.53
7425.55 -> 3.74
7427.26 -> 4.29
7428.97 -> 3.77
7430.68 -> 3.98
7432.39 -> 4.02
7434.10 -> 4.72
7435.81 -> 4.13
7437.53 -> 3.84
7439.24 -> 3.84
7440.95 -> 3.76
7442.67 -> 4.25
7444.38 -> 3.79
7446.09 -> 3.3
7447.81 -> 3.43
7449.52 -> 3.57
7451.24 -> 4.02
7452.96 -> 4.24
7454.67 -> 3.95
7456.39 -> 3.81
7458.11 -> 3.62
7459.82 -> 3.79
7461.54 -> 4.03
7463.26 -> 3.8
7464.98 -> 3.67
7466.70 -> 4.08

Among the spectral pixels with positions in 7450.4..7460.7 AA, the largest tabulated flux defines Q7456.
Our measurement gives 4.24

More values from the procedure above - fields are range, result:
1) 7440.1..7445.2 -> 4.25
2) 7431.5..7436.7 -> 4.72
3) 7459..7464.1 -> 4.03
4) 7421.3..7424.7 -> 3.84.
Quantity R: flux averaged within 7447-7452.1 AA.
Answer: 3.67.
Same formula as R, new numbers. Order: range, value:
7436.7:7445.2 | 3.9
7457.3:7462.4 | 3.82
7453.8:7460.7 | 3.8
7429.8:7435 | 4.24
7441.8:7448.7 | 3.69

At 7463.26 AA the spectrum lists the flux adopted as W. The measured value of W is 3.8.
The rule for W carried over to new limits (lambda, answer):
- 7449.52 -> 3.57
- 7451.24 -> 4.02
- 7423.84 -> 3.53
